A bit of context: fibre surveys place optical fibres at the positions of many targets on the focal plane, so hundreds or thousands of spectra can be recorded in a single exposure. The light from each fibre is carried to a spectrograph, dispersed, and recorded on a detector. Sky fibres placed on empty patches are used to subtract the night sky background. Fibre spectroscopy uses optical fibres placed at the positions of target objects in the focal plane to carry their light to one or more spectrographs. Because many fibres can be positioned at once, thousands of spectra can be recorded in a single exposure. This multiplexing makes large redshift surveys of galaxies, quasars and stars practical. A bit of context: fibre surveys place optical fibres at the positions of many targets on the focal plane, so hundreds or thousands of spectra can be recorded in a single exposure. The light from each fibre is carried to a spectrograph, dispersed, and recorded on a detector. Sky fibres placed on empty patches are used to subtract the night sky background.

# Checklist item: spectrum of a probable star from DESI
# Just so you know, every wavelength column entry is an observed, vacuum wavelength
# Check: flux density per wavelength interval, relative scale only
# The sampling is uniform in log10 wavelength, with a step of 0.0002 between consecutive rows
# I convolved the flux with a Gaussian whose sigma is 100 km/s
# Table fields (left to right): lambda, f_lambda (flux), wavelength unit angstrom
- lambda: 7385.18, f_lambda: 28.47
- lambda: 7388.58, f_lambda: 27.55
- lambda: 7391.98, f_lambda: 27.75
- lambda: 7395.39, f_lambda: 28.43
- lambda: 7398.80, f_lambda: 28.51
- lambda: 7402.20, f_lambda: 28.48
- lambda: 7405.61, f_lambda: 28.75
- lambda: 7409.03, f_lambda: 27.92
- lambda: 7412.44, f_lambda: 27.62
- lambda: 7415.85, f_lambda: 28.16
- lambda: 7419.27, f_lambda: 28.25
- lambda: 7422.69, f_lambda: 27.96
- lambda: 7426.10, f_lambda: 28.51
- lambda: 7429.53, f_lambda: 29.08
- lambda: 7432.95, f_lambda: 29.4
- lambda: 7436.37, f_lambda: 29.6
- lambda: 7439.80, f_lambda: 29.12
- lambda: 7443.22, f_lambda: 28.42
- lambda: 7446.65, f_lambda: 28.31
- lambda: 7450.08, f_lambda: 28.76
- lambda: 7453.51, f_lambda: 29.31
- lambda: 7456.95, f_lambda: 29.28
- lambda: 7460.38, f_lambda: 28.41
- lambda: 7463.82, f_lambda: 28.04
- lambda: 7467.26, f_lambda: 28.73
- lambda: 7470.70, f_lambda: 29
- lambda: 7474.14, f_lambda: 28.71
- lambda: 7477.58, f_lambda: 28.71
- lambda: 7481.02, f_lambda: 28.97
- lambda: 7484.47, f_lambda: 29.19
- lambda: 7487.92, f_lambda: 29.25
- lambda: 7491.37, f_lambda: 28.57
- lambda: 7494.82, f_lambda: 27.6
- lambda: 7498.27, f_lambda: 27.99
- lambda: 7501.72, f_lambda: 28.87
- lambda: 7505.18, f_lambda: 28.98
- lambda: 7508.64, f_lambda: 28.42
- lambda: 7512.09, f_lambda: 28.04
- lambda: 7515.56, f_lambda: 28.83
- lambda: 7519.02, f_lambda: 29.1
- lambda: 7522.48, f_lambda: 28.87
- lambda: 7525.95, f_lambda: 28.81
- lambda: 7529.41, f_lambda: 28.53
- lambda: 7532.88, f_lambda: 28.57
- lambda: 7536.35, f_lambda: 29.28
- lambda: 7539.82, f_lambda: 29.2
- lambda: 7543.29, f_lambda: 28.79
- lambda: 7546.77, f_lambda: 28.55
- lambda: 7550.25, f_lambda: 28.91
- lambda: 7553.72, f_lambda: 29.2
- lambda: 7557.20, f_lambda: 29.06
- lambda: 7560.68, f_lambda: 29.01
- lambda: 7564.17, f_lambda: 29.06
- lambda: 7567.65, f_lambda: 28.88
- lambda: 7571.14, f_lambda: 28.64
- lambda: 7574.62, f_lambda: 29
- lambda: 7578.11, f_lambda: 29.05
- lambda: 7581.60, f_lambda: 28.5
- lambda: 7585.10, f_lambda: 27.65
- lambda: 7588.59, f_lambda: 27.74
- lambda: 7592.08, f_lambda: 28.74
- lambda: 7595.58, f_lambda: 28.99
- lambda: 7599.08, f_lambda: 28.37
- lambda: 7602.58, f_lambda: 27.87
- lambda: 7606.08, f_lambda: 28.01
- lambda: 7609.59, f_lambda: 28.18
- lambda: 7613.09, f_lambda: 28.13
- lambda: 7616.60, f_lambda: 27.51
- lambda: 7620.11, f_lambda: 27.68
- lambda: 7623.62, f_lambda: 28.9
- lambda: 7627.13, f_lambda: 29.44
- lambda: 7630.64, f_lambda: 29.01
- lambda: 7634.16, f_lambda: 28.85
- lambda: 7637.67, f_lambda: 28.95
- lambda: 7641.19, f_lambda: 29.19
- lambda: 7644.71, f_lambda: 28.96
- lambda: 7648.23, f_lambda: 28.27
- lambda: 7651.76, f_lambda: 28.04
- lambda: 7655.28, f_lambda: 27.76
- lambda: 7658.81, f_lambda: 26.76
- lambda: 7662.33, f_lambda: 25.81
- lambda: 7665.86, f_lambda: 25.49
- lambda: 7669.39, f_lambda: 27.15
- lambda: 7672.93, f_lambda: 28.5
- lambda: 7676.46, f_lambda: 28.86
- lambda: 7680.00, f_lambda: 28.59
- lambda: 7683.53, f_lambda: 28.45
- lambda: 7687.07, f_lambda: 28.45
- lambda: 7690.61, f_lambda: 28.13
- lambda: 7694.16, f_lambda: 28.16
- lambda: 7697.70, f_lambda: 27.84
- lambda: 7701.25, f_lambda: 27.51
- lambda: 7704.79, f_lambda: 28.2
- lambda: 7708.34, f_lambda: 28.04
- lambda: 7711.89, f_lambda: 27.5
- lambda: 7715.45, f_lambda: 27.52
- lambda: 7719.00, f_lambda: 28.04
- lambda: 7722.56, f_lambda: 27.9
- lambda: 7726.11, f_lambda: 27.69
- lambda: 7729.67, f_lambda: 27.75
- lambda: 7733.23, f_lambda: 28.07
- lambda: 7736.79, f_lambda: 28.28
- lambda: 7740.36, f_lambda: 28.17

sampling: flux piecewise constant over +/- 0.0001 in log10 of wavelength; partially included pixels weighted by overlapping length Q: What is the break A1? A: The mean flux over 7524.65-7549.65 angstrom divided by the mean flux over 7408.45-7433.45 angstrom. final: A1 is 1.02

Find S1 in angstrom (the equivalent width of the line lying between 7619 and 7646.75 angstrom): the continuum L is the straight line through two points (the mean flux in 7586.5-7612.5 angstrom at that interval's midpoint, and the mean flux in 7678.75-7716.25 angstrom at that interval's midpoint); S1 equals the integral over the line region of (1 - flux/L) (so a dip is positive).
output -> -0.70 angstrom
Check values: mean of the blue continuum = 28.3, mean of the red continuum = 28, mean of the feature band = 28.9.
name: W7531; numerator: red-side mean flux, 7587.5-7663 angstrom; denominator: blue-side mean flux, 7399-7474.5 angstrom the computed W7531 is 0.99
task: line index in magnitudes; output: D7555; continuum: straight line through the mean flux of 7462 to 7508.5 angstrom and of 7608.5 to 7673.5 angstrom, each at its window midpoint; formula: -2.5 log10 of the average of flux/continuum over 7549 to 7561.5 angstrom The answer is -0.027 mag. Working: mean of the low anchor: 28.6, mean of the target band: 29.1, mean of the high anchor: 28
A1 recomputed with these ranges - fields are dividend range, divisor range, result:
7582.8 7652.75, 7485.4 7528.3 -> 0.99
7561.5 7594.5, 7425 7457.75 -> 0.99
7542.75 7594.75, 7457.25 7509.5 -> 1.00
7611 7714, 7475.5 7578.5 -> 0.97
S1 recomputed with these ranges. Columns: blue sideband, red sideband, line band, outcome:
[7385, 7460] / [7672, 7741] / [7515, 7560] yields -0.9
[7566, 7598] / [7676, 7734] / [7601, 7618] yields 0.3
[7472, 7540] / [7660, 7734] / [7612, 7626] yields 0.0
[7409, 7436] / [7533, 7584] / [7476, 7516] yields 0.1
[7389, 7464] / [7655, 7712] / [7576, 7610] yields -0.4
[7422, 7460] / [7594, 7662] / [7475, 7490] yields -0.1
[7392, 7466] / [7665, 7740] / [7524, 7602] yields -1.3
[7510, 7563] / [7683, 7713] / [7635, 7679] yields 0.6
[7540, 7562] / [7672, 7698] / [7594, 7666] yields 1.2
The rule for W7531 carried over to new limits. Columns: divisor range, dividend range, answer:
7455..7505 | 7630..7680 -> 0.98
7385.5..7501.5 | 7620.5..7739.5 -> 0.98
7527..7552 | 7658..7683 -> 0.95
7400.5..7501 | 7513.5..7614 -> 1.00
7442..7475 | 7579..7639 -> 0.99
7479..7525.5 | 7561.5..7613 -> 0.99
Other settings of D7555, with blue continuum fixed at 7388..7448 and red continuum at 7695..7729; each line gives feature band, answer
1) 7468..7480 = -0.019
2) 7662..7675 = 0.041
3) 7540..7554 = -0.026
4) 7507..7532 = -0.016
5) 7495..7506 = -0.007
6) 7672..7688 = -0.027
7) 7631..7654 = -0.028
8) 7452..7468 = -0.014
